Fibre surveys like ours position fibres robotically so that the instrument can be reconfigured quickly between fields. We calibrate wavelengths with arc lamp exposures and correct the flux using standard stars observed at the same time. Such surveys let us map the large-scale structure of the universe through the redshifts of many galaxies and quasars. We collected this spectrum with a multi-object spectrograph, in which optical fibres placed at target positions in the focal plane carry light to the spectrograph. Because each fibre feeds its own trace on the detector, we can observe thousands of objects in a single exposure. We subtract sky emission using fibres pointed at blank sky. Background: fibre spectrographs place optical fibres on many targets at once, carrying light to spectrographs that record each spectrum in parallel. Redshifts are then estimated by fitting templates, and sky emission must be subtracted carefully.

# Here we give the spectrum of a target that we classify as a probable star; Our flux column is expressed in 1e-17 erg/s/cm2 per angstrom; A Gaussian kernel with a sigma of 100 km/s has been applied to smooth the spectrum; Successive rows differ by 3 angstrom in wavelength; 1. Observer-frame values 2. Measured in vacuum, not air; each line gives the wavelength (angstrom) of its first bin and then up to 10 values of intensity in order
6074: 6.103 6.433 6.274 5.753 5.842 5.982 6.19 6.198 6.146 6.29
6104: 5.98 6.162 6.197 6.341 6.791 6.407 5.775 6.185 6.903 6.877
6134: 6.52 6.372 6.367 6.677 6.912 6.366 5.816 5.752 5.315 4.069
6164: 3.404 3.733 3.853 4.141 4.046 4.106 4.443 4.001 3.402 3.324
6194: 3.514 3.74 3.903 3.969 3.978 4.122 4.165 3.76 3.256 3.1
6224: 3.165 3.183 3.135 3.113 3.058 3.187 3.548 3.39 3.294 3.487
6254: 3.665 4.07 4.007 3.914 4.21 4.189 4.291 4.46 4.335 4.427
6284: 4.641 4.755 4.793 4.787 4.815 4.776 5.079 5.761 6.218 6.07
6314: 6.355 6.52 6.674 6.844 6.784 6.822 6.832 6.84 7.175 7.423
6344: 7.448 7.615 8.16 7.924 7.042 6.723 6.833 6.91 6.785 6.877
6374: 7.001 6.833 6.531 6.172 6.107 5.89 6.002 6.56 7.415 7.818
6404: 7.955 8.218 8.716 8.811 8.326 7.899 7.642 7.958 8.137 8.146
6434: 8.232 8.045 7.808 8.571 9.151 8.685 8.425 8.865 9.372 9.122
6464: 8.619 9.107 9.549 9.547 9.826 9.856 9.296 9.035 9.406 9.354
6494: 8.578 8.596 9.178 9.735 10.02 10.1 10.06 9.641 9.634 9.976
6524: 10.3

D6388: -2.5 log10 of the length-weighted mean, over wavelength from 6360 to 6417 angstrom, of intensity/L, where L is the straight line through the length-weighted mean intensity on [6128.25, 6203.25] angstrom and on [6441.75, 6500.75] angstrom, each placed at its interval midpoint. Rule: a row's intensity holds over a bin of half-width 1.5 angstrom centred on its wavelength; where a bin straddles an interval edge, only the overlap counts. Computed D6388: 0.12 mag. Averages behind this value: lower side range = 4.87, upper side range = 9.11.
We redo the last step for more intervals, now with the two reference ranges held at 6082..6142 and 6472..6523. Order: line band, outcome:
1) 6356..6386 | 0.249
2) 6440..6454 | 0.059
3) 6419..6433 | 0.122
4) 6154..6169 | 0.456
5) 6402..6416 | 0.049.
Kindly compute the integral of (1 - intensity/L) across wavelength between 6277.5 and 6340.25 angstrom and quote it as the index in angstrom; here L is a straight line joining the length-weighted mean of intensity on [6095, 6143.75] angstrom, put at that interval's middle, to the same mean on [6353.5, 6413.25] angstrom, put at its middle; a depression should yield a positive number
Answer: 9.5 angstrom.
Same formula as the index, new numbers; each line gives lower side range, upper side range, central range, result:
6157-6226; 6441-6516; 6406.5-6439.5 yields 0.1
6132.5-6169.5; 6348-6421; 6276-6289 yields 3.9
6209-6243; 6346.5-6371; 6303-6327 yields -1.7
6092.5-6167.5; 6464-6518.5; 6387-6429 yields 4.9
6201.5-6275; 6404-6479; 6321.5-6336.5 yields -2.4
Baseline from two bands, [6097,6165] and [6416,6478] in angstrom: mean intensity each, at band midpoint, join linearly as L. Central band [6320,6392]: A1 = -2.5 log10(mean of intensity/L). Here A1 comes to 0.144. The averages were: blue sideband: 6.09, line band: 6.91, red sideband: 8.64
